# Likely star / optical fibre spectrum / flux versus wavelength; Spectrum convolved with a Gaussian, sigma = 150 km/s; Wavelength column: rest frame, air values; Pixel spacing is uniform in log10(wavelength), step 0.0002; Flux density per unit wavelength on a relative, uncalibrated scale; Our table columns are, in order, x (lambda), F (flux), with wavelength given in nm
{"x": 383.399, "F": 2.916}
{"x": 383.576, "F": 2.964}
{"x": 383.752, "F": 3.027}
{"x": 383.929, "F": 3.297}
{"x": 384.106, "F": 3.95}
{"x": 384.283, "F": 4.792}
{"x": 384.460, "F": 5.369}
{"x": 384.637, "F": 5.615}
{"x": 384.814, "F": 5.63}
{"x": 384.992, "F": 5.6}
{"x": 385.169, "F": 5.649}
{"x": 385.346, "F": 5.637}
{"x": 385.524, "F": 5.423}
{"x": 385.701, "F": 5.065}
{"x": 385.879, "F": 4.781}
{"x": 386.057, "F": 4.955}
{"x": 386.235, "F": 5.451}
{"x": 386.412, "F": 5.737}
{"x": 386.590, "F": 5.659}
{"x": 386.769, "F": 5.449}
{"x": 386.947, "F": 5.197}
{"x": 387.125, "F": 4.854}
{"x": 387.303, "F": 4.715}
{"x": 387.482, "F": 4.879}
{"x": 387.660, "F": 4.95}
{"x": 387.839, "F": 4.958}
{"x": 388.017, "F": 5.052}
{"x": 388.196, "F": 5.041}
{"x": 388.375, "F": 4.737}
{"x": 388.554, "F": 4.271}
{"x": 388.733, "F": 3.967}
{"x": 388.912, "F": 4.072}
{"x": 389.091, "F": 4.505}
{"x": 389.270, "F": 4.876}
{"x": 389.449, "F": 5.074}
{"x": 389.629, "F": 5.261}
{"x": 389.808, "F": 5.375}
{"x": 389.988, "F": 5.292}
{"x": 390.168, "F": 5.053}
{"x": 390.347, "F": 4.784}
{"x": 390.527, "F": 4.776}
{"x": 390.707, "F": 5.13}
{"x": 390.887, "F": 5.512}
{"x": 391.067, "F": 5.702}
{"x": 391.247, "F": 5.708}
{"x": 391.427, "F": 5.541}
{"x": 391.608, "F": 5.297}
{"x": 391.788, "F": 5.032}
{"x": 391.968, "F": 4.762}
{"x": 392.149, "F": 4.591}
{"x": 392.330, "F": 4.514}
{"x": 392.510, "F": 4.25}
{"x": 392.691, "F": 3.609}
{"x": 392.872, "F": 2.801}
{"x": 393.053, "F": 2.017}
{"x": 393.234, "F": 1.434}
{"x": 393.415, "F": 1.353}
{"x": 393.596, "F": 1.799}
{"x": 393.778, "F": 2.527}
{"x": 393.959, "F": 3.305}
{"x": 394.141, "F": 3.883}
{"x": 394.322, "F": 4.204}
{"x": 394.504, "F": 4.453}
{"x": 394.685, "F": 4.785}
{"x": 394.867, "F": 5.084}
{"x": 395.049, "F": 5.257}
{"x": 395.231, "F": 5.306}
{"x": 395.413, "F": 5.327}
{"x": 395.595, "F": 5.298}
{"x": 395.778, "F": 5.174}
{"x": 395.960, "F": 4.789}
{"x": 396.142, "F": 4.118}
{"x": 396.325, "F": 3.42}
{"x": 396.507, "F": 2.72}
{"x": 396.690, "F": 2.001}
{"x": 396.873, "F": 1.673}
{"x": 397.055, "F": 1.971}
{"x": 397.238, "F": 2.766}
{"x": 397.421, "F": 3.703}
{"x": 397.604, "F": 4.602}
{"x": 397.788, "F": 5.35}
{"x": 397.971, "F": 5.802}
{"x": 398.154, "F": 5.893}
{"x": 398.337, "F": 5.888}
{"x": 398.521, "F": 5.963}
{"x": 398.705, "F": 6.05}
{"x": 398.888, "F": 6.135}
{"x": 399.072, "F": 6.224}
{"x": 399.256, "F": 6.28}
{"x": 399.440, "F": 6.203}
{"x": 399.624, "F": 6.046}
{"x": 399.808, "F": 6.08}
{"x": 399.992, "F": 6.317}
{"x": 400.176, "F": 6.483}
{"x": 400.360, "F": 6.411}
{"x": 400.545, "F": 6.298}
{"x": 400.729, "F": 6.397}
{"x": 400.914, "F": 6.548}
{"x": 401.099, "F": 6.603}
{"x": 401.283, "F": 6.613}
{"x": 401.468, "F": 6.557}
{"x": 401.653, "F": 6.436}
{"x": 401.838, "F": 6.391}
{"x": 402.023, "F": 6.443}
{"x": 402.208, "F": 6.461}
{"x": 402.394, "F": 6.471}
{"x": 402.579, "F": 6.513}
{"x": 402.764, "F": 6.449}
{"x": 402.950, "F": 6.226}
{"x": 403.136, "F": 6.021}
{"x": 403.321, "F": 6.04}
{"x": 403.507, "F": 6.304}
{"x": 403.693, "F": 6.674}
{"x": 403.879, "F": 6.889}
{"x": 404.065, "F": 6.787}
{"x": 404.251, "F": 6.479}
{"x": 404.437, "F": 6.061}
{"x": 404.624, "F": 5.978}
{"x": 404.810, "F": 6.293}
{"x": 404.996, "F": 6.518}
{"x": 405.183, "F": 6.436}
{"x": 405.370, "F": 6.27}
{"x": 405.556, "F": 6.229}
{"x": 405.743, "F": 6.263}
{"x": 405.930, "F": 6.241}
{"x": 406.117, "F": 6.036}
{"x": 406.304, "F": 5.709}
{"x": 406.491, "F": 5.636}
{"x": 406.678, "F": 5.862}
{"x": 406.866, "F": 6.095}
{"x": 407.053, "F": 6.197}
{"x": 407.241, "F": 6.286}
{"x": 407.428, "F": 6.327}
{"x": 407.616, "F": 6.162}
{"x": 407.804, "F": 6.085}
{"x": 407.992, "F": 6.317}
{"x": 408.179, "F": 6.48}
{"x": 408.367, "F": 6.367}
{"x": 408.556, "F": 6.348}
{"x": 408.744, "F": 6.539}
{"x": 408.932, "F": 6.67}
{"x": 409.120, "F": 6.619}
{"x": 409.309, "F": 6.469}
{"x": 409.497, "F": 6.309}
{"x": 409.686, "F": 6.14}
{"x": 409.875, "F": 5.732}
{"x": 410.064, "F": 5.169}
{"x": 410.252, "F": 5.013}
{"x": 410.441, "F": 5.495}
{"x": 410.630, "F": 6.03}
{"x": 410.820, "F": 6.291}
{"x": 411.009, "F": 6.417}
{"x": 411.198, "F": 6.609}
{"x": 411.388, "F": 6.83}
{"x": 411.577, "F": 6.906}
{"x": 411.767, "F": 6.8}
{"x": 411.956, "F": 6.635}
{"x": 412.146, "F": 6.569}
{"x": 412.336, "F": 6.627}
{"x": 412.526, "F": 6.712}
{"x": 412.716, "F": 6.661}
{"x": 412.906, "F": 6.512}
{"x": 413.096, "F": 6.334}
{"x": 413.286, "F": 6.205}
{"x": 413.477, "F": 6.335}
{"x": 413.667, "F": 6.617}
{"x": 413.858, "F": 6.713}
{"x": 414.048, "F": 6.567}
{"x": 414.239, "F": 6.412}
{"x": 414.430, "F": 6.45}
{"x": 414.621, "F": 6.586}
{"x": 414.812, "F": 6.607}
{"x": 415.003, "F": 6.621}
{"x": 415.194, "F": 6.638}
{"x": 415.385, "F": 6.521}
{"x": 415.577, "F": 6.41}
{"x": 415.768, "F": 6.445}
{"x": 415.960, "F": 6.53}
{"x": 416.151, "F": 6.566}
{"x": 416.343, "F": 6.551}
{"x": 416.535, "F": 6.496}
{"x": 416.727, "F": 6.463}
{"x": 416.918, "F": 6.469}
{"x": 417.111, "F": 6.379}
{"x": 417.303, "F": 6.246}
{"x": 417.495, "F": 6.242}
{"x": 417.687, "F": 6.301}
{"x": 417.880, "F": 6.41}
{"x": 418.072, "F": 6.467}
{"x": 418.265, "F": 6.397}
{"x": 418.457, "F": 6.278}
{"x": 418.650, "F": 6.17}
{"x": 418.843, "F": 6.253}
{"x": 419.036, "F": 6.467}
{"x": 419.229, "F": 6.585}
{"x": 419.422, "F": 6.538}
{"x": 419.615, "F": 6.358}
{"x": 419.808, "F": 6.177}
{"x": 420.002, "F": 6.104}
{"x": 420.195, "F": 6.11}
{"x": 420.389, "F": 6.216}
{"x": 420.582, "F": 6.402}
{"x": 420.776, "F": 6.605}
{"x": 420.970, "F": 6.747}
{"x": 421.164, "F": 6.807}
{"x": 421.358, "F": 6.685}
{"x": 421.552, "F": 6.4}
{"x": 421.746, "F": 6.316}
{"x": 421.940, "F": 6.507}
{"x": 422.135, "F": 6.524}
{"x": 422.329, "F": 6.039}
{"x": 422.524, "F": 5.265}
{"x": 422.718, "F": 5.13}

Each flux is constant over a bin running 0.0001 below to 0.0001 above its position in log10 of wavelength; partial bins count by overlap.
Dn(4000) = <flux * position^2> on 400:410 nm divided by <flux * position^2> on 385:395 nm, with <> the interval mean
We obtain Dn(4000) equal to 1.48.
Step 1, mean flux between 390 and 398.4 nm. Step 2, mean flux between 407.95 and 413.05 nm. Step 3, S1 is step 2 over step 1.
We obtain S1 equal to 1.51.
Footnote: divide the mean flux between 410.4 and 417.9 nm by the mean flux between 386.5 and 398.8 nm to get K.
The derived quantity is 1.46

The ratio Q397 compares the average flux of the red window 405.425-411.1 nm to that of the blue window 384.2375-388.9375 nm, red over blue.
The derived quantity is 1.20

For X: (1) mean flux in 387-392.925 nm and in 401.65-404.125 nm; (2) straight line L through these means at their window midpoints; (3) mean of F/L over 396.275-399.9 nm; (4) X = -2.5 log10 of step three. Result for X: 0.23 mag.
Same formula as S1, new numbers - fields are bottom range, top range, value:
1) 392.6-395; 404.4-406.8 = 1.91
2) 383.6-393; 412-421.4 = 1.32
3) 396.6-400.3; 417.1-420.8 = 1.24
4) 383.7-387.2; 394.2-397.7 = 0.79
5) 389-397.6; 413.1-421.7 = 1.55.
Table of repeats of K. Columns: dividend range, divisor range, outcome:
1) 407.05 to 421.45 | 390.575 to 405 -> 1.24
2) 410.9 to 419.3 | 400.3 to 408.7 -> 1.03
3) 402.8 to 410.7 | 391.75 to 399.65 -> 1.45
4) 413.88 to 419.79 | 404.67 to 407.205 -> 1.05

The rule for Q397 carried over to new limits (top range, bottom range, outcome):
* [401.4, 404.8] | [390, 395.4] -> 1.50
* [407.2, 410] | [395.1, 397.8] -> 1.64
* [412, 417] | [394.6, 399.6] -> 1.37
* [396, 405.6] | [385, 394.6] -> 1.25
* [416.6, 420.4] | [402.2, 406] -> 1.00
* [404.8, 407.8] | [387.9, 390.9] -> 1.27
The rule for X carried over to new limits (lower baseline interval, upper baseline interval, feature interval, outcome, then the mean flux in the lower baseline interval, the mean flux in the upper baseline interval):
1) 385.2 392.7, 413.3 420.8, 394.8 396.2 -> 0.06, 5.01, 6.42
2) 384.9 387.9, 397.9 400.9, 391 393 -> 0.21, 5.23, 6.17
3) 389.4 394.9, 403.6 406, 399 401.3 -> -0.13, 4.27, 6.39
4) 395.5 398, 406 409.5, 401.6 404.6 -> -0.23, 3.77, 6.24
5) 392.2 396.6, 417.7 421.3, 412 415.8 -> -0.13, 3.82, 6.39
